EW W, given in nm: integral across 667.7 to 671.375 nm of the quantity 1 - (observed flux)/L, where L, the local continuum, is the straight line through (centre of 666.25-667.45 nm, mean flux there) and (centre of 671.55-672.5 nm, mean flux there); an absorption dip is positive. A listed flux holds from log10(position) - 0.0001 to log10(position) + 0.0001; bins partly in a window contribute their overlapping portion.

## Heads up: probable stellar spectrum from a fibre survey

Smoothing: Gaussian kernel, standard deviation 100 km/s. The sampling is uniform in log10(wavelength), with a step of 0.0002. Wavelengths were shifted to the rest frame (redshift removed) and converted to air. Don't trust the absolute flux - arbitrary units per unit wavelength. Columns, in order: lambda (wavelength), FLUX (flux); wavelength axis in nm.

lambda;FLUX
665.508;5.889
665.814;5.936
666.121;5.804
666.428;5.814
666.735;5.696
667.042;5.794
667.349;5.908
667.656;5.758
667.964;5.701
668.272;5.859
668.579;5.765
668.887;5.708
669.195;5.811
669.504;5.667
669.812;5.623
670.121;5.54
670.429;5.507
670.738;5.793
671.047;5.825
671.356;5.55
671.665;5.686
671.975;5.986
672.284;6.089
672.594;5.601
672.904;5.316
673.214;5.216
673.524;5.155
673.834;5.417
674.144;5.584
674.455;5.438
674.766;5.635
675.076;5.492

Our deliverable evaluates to 0.095 nm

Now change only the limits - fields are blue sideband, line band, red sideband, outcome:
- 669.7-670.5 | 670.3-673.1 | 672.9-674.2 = -0.129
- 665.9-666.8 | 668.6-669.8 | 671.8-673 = 0.012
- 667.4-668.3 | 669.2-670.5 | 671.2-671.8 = 0.017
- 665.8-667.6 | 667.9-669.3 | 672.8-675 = -0.016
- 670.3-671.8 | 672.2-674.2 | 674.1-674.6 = 0.036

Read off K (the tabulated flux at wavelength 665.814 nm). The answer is 5.936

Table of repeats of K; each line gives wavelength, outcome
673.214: 5.216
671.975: 5.986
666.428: 5.814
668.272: 5.859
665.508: 5.889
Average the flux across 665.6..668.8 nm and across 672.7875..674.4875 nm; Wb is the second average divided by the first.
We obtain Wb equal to 0.9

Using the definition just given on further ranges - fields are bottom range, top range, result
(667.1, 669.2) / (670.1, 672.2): 0.99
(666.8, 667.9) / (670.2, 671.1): 0.98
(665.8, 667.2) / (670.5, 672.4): 1.00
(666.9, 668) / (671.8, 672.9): 1.00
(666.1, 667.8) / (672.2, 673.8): 0.94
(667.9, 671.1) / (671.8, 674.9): 0.97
